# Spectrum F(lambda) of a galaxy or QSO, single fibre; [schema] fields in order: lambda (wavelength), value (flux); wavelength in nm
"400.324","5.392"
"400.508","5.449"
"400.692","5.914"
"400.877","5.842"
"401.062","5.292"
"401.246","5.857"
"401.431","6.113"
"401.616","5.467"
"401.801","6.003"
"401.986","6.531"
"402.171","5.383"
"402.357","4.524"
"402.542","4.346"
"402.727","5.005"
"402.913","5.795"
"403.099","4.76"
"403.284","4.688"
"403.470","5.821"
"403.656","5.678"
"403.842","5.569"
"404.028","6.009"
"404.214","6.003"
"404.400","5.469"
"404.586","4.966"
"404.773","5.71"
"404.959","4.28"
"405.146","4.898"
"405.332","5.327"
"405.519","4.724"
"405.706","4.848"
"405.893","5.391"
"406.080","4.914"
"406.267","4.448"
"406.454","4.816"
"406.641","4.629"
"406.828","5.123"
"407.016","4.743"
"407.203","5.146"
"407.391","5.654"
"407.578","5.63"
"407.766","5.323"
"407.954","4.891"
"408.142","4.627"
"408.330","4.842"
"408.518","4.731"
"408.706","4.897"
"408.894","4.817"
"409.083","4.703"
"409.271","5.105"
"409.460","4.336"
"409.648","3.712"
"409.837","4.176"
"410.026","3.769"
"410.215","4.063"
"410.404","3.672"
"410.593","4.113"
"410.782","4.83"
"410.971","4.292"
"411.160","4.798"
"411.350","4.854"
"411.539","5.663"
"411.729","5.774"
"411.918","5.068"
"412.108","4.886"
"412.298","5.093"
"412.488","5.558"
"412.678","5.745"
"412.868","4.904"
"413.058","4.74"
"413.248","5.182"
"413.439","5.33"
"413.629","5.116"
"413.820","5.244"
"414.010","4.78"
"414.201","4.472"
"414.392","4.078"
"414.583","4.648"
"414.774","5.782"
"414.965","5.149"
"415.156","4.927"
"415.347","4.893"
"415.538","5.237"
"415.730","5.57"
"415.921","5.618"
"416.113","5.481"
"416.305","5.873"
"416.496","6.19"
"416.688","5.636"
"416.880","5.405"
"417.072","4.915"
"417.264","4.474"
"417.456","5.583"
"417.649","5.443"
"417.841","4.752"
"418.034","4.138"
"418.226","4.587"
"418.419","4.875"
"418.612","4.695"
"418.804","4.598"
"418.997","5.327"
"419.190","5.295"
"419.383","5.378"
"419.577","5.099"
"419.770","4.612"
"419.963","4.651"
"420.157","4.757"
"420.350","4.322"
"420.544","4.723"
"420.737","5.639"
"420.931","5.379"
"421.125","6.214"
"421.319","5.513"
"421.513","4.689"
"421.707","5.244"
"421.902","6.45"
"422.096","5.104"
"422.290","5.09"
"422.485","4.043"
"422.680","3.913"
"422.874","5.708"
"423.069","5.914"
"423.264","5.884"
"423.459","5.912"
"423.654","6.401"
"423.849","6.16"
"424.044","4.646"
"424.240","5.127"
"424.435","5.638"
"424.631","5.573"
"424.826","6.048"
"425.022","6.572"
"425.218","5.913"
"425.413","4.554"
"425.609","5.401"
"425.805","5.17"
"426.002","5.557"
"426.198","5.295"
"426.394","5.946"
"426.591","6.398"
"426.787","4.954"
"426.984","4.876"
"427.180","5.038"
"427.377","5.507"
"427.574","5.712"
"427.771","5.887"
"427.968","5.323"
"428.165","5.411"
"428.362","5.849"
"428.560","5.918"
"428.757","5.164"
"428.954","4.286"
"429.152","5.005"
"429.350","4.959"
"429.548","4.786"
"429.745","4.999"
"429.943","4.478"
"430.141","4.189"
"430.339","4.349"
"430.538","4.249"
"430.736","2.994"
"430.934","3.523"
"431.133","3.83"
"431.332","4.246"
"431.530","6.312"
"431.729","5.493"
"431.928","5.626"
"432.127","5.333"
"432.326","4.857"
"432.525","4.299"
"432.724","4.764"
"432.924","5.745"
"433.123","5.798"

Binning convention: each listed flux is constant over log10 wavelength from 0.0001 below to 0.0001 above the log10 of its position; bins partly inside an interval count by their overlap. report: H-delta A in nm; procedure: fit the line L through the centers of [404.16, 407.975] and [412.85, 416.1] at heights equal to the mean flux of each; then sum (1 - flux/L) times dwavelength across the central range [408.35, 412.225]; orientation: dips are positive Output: 0.34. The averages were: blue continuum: 5.09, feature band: 4.62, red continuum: 5.05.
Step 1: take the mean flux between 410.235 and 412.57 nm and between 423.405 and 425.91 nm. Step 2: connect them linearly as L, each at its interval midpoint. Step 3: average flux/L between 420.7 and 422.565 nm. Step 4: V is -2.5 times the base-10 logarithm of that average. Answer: 0.02 mag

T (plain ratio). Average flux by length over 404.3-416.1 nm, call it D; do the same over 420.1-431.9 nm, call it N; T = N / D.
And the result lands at 1.1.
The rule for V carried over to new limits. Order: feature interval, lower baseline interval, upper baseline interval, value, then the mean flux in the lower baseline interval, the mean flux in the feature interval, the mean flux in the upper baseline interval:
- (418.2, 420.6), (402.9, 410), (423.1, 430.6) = 0.082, 5.01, 4.85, 5.35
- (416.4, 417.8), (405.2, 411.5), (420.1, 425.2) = -0.041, 4.73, 5.36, 5.42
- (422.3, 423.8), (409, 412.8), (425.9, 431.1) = -0.102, 4.71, 5.4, 5.01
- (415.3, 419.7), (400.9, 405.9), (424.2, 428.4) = 0.059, 5.36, 5.18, 5.54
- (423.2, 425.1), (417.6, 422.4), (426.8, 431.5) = -0.168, 5.06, 5.79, 4.83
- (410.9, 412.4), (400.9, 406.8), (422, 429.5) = 0.053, 5.27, 5.07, 5.41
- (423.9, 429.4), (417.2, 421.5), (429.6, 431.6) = -0.193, 5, 5.43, 4.3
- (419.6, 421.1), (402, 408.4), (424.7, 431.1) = 0.039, 5.13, 4.95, 5.12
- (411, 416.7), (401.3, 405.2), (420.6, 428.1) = 0.049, 5.39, 5.19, 5.48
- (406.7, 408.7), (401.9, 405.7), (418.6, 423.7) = 0.041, 5.26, 5.06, 5.2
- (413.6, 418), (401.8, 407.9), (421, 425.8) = 0.040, 5.2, 5.17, 5.48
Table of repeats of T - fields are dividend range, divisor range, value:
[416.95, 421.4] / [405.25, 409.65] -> 1.02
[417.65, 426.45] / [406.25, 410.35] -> 1.11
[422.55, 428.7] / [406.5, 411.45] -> 1.19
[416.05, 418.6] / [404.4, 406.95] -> 1.04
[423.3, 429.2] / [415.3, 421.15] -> 1.08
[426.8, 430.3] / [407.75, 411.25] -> 1.14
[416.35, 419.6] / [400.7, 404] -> 0.93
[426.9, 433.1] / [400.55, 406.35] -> 0.93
